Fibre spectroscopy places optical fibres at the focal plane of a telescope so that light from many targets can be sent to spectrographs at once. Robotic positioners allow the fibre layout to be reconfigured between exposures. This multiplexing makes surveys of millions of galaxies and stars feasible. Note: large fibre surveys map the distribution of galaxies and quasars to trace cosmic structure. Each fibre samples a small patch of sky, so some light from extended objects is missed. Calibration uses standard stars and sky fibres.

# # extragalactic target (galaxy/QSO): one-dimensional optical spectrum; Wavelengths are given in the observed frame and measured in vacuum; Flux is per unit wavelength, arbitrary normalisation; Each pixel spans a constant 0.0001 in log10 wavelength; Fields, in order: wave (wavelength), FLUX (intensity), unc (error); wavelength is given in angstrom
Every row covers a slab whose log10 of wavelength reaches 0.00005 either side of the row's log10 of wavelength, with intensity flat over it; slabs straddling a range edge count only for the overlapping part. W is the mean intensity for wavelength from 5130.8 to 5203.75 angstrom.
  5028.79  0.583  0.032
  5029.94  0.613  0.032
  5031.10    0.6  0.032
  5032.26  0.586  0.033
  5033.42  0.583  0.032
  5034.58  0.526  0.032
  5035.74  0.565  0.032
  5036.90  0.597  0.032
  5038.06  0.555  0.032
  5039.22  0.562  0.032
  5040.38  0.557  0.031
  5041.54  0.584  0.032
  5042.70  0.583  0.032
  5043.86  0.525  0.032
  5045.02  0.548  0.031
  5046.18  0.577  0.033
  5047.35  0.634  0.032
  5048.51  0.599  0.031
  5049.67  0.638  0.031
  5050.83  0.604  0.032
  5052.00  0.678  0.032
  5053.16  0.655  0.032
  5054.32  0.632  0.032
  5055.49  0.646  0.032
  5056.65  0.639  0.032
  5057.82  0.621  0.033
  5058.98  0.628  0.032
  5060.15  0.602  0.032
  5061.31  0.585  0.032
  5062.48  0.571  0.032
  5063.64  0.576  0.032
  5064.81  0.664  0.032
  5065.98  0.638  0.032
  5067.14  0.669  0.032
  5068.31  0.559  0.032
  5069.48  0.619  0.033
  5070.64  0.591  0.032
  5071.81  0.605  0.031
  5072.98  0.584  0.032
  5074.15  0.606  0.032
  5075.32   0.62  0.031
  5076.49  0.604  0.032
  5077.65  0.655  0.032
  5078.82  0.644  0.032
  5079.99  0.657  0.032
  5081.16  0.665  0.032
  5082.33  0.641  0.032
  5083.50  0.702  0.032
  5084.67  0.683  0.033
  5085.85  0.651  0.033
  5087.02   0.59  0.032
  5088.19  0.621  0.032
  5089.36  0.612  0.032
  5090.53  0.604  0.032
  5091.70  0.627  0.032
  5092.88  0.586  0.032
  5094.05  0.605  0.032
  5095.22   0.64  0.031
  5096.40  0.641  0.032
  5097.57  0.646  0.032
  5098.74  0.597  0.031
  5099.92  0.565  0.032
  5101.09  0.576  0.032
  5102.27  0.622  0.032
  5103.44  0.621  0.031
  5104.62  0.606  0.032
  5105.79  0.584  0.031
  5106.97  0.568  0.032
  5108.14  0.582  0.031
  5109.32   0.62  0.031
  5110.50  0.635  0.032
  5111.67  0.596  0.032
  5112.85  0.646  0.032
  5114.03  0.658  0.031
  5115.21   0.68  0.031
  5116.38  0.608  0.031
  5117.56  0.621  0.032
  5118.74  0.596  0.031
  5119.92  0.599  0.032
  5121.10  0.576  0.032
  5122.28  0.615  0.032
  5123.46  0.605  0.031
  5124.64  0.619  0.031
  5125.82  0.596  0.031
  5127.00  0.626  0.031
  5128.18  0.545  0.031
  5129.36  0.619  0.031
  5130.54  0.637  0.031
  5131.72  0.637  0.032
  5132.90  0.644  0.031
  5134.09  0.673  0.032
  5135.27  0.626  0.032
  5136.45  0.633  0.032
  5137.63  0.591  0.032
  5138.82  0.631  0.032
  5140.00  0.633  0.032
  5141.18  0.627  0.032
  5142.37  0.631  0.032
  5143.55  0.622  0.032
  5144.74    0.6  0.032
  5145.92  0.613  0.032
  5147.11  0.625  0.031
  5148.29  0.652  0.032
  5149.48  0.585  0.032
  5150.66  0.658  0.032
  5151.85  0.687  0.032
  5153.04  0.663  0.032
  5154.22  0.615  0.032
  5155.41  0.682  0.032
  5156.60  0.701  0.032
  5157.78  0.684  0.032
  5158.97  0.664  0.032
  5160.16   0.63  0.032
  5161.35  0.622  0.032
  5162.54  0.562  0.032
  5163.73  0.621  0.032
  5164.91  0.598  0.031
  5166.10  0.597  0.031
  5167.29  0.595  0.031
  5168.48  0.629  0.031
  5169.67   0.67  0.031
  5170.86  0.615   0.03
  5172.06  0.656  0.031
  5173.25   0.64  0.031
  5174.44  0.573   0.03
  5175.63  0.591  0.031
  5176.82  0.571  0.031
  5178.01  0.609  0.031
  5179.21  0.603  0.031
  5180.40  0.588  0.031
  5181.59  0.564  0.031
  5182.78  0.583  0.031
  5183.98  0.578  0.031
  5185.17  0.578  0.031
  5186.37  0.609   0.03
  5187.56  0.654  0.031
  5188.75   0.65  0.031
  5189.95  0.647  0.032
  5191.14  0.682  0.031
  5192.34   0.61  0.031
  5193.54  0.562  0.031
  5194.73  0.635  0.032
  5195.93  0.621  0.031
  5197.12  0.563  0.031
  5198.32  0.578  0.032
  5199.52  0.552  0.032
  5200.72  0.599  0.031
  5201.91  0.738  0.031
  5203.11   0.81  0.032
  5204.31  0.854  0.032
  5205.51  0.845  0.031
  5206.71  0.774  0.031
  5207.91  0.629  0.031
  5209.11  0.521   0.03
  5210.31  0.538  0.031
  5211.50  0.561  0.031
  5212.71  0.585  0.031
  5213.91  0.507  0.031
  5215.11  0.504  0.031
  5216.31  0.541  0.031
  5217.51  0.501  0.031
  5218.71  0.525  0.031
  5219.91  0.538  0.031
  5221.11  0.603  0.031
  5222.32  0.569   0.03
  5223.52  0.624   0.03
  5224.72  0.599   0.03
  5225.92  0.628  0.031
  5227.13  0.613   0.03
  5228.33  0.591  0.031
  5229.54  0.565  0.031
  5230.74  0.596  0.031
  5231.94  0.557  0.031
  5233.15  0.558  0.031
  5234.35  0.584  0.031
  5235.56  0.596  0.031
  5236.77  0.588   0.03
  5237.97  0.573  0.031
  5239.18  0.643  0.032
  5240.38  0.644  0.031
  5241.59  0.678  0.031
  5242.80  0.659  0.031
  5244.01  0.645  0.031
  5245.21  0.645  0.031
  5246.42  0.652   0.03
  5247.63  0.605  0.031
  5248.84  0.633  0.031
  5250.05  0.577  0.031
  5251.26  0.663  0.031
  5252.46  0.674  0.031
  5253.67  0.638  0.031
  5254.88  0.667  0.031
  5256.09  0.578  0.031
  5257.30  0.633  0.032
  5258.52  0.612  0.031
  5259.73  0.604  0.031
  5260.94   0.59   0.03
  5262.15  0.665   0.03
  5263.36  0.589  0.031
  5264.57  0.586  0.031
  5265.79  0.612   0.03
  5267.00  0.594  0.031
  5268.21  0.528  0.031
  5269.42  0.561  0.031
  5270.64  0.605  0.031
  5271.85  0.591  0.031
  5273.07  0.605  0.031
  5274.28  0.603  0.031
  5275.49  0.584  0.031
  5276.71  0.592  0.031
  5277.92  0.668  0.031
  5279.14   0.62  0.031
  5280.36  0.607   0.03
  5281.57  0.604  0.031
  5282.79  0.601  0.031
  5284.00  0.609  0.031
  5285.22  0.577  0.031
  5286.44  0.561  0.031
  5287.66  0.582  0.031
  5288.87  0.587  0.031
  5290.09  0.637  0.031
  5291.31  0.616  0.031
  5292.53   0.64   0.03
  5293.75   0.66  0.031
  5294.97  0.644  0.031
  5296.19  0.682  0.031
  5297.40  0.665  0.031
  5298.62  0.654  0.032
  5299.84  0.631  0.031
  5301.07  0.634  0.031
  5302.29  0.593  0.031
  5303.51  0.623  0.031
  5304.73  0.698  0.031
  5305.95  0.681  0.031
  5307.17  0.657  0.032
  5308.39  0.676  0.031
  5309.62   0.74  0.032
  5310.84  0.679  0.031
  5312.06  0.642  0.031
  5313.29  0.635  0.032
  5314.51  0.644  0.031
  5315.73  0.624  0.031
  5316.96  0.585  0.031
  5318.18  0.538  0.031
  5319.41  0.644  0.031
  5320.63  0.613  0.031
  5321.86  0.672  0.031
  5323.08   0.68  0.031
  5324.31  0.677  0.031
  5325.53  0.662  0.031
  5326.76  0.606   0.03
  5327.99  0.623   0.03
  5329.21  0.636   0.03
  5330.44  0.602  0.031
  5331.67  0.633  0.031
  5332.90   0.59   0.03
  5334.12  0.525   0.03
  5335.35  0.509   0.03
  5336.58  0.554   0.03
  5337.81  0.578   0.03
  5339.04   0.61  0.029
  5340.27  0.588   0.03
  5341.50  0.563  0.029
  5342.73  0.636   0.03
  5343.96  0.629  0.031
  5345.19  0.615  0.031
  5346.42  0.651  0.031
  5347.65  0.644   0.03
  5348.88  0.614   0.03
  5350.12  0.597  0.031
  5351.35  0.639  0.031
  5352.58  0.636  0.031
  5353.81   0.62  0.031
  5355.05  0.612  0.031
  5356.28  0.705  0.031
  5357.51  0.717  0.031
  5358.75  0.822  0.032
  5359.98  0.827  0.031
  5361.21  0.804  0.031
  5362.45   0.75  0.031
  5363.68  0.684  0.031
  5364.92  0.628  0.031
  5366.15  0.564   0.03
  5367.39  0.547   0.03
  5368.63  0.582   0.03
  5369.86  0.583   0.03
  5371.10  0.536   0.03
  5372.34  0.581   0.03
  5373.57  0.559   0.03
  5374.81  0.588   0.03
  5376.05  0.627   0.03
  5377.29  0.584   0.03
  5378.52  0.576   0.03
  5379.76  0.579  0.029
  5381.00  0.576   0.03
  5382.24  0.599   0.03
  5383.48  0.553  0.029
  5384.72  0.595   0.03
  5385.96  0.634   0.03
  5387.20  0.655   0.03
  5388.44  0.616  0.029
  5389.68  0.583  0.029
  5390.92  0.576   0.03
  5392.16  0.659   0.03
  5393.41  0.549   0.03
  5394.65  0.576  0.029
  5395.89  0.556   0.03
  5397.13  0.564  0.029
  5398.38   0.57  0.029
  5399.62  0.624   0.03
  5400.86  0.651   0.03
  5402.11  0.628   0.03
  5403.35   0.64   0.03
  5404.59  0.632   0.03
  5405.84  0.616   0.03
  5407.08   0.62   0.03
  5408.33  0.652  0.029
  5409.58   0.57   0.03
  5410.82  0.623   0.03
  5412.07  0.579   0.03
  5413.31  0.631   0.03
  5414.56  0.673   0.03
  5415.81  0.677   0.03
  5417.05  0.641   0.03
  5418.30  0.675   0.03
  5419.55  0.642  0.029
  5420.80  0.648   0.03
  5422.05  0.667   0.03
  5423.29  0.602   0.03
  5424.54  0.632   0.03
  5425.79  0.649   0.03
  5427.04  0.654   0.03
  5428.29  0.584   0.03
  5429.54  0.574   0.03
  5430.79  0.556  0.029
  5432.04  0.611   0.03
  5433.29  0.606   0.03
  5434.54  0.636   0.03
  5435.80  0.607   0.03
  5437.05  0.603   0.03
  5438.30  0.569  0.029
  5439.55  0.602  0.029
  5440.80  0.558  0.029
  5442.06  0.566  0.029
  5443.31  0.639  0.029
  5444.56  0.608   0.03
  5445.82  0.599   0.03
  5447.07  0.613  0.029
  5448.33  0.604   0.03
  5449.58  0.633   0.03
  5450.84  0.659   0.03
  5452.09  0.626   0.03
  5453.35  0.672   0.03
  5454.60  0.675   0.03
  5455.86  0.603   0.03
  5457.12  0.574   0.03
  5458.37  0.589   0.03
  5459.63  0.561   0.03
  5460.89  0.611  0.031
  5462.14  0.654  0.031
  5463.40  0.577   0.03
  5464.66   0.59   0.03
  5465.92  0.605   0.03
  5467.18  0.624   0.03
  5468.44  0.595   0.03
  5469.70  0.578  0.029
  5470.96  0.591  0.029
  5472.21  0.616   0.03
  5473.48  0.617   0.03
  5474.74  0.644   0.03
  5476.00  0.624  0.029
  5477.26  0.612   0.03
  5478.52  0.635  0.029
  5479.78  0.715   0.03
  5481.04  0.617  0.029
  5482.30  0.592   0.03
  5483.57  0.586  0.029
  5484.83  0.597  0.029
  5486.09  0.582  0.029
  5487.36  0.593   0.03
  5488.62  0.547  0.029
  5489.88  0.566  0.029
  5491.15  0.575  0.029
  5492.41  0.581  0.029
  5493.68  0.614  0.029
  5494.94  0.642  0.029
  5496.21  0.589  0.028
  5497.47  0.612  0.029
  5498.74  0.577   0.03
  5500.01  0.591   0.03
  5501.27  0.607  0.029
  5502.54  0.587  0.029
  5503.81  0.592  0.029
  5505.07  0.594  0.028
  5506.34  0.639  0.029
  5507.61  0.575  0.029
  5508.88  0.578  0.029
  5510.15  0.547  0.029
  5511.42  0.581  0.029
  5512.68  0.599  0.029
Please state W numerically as 0.626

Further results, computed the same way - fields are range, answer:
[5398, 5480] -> 0.618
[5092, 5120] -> 0.613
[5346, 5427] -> 0.626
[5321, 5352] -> 0.613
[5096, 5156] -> 0.62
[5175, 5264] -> 0.613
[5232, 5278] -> 0.612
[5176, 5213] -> 0.629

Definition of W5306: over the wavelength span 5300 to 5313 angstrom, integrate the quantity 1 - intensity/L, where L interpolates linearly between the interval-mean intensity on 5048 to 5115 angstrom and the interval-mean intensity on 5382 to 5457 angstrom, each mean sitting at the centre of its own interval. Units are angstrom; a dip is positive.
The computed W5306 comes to -0.92 angstrom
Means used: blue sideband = 0.621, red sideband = 0.615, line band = 0.66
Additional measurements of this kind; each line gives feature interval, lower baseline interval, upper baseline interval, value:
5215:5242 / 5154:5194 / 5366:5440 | 1.38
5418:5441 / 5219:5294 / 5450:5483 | 0.04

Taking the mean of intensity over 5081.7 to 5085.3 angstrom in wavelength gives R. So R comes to 0.673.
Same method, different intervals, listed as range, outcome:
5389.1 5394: 0.591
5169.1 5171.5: 0.64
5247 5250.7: 0.605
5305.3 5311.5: 0.687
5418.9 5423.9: 0.64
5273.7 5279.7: 0.613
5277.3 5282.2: 0.624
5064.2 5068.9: 0.631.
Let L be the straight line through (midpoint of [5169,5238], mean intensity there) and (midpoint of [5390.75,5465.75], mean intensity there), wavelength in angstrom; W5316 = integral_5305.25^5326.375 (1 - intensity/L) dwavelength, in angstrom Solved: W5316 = -1.35 angstrom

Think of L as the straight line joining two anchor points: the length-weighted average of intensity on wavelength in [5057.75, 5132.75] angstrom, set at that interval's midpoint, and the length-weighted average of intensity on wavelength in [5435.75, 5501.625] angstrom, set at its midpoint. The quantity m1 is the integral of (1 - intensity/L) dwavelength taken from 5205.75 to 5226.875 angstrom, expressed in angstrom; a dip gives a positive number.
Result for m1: 1.20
